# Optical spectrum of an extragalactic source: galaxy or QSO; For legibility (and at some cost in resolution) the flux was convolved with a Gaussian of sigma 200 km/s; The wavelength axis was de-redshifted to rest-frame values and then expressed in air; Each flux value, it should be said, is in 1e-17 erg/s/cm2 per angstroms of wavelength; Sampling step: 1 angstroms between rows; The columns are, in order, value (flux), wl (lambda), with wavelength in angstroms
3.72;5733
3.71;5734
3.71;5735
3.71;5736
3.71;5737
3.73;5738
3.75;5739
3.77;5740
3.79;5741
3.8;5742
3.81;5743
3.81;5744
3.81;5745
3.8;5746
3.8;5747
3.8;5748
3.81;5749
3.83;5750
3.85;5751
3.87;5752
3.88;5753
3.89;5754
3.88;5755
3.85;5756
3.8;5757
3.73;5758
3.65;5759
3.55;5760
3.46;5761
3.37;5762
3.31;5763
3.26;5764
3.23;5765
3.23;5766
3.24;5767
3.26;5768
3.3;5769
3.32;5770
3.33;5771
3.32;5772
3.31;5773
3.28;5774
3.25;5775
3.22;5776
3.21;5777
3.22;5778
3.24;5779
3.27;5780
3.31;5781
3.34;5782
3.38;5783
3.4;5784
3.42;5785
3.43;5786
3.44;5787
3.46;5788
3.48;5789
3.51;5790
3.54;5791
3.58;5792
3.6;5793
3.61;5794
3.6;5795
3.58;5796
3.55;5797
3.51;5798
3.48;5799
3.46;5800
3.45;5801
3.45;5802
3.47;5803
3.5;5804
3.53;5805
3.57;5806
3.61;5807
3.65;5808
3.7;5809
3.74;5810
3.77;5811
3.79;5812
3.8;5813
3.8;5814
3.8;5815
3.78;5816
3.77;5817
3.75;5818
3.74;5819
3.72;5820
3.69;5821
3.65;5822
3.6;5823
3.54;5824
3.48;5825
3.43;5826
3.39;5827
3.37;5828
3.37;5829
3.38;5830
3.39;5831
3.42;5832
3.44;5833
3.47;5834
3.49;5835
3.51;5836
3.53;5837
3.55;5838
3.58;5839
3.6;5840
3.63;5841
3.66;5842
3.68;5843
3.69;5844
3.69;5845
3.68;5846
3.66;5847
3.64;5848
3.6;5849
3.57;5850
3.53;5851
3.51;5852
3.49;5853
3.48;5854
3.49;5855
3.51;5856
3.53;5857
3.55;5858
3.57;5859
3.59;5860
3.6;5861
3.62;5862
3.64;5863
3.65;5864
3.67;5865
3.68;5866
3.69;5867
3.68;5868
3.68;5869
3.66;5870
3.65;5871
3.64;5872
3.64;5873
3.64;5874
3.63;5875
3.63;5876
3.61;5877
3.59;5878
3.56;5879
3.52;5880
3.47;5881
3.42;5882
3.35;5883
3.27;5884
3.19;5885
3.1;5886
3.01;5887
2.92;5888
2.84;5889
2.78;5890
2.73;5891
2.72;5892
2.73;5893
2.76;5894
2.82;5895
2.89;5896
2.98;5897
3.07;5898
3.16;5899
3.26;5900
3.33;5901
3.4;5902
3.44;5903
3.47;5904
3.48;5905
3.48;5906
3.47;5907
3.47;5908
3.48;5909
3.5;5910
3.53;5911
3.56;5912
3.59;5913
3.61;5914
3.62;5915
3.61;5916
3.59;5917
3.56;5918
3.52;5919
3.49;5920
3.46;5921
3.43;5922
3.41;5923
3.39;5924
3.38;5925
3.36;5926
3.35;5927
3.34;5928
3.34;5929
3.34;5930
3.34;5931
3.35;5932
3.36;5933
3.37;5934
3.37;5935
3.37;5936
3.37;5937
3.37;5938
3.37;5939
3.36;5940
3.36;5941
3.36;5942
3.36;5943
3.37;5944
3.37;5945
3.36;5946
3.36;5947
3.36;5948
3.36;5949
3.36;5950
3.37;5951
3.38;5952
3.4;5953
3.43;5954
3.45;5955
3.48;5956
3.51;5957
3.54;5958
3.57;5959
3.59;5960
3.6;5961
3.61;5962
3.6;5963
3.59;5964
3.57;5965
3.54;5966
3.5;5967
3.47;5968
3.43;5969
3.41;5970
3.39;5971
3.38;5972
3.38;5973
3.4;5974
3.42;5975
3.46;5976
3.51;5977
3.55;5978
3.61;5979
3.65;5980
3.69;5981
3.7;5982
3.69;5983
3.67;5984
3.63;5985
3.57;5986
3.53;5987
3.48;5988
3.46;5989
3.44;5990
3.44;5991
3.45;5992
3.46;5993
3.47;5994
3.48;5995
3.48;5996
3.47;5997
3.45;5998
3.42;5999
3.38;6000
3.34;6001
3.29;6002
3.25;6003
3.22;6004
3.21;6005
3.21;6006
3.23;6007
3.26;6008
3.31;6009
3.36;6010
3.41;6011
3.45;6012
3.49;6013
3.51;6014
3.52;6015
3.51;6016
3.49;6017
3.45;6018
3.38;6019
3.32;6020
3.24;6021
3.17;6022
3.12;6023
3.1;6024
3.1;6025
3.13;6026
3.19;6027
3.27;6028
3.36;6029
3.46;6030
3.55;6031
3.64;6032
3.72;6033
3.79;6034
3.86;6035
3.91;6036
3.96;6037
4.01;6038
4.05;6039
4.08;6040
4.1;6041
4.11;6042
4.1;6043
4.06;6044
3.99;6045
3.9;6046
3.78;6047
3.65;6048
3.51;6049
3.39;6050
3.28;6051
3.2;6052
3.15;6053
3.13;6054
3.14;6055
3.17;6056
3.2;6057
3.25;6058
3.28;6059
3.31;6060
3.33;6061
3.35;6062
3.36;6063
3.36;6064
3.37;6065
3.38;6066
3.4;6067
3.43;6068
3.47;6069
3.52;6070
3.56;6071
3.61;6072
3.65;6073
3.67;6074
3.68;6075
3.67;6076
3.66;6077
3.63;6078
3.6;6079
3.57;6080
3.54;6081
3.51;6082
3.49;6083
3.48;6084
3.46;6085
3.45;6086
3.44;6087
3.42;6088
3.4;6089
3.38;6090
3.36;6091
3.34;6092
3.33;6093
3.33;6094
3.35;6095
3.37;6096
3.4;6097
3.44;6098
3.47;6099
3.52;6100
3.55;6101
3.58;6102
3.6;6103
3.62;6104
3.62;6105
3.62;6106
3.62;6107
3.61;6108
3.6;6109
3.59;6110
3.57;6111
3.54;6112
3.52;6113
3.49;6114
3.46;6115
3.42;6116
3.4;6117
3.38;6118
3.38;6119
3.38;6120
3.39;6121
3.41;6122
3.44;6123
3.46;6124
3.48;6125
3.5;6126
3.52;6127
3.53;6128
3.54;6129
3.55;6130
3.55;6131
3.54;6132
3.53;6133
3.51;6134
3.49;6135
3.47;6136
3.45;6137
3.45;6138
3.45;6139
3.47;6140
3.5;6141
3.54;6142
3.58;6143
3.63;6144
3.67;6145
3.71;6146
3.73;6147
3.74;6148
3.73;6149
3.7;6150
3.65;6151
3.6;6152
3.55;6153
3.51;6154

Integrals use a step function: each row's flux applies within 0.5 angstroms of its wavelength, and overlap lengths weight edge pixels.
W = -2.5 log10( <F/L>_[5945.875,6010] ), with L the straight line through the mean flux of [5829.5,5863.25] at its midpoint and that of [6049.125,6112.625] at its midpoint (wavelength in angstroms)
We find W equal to 0.013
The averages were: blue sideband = 3.56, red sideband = 3.45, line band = 3.46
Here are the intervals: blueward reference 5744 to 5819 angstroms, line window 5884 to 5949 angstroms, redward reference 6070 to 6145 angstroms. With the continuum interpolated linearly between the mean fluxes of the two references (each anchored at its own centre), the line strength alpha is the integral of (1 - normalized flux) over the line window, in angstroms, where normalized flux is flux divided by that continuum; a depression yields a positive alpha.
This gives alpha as 4.11 angstroms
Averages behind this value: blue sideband 3.54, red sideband 3.51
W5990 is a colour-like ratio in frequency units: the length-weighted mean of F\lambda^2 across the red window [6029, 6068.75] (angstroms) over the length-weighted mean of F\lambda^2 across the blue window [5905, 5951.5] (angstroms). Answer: 1.09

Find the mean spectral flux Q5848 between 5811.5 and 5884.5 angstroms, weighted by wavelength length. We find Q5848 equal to 3.59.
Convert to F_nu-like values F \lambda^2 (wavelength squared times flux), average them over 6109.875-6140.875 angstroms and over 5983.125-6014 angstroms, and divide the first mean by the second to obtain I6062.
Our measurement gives 1.1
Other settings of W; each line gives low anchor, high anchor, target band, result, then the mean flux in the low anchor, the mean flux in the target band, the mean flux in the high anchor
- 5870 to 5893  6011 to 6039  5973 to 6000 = -0.03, 3.31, 3.52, 3.48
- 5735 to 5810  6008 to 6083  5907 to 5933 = 0.02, 3.54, 3.46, 3.51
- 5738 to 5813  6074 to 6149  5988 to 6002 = 0.03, 3.54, 3.44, 3.51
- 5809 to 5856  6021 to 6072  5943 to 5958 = 0.05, 3.59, 3.4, 3.51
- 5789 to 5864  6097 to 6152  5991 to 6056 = 0.02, 3.58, 3.49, 3.53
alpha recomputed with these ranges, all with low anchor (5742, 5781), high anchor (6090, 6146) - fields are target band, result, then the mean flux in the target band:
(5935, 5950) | 0.63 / 3.36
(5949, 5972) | 0.16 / 3.49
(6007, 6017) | 0.25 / 3.42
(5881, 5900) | 2.76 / 3.01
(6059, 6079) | 0.03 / 3.49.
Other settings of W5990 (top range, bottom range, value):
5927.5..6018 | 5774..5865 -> 1.02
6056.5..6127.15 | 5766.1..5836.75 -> 1.10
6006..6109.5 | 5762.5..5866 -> 1.08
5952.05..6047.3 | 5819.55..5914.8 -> 1.07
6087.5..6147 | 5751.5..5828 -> 1.11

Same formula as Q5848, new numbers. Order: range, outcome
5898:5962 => 3.43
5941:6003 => 3.47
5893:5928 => 3.37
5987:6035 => 3.39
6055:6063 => 3.27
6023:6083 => 3.54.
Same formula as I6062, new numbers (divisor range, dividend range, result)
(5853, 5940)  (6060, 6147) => 1.10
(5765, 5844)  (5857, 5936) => 1.00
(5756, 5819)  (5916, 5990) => 1.05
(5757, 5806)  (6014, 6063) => 1.12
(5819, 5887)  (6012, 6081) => 1.06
